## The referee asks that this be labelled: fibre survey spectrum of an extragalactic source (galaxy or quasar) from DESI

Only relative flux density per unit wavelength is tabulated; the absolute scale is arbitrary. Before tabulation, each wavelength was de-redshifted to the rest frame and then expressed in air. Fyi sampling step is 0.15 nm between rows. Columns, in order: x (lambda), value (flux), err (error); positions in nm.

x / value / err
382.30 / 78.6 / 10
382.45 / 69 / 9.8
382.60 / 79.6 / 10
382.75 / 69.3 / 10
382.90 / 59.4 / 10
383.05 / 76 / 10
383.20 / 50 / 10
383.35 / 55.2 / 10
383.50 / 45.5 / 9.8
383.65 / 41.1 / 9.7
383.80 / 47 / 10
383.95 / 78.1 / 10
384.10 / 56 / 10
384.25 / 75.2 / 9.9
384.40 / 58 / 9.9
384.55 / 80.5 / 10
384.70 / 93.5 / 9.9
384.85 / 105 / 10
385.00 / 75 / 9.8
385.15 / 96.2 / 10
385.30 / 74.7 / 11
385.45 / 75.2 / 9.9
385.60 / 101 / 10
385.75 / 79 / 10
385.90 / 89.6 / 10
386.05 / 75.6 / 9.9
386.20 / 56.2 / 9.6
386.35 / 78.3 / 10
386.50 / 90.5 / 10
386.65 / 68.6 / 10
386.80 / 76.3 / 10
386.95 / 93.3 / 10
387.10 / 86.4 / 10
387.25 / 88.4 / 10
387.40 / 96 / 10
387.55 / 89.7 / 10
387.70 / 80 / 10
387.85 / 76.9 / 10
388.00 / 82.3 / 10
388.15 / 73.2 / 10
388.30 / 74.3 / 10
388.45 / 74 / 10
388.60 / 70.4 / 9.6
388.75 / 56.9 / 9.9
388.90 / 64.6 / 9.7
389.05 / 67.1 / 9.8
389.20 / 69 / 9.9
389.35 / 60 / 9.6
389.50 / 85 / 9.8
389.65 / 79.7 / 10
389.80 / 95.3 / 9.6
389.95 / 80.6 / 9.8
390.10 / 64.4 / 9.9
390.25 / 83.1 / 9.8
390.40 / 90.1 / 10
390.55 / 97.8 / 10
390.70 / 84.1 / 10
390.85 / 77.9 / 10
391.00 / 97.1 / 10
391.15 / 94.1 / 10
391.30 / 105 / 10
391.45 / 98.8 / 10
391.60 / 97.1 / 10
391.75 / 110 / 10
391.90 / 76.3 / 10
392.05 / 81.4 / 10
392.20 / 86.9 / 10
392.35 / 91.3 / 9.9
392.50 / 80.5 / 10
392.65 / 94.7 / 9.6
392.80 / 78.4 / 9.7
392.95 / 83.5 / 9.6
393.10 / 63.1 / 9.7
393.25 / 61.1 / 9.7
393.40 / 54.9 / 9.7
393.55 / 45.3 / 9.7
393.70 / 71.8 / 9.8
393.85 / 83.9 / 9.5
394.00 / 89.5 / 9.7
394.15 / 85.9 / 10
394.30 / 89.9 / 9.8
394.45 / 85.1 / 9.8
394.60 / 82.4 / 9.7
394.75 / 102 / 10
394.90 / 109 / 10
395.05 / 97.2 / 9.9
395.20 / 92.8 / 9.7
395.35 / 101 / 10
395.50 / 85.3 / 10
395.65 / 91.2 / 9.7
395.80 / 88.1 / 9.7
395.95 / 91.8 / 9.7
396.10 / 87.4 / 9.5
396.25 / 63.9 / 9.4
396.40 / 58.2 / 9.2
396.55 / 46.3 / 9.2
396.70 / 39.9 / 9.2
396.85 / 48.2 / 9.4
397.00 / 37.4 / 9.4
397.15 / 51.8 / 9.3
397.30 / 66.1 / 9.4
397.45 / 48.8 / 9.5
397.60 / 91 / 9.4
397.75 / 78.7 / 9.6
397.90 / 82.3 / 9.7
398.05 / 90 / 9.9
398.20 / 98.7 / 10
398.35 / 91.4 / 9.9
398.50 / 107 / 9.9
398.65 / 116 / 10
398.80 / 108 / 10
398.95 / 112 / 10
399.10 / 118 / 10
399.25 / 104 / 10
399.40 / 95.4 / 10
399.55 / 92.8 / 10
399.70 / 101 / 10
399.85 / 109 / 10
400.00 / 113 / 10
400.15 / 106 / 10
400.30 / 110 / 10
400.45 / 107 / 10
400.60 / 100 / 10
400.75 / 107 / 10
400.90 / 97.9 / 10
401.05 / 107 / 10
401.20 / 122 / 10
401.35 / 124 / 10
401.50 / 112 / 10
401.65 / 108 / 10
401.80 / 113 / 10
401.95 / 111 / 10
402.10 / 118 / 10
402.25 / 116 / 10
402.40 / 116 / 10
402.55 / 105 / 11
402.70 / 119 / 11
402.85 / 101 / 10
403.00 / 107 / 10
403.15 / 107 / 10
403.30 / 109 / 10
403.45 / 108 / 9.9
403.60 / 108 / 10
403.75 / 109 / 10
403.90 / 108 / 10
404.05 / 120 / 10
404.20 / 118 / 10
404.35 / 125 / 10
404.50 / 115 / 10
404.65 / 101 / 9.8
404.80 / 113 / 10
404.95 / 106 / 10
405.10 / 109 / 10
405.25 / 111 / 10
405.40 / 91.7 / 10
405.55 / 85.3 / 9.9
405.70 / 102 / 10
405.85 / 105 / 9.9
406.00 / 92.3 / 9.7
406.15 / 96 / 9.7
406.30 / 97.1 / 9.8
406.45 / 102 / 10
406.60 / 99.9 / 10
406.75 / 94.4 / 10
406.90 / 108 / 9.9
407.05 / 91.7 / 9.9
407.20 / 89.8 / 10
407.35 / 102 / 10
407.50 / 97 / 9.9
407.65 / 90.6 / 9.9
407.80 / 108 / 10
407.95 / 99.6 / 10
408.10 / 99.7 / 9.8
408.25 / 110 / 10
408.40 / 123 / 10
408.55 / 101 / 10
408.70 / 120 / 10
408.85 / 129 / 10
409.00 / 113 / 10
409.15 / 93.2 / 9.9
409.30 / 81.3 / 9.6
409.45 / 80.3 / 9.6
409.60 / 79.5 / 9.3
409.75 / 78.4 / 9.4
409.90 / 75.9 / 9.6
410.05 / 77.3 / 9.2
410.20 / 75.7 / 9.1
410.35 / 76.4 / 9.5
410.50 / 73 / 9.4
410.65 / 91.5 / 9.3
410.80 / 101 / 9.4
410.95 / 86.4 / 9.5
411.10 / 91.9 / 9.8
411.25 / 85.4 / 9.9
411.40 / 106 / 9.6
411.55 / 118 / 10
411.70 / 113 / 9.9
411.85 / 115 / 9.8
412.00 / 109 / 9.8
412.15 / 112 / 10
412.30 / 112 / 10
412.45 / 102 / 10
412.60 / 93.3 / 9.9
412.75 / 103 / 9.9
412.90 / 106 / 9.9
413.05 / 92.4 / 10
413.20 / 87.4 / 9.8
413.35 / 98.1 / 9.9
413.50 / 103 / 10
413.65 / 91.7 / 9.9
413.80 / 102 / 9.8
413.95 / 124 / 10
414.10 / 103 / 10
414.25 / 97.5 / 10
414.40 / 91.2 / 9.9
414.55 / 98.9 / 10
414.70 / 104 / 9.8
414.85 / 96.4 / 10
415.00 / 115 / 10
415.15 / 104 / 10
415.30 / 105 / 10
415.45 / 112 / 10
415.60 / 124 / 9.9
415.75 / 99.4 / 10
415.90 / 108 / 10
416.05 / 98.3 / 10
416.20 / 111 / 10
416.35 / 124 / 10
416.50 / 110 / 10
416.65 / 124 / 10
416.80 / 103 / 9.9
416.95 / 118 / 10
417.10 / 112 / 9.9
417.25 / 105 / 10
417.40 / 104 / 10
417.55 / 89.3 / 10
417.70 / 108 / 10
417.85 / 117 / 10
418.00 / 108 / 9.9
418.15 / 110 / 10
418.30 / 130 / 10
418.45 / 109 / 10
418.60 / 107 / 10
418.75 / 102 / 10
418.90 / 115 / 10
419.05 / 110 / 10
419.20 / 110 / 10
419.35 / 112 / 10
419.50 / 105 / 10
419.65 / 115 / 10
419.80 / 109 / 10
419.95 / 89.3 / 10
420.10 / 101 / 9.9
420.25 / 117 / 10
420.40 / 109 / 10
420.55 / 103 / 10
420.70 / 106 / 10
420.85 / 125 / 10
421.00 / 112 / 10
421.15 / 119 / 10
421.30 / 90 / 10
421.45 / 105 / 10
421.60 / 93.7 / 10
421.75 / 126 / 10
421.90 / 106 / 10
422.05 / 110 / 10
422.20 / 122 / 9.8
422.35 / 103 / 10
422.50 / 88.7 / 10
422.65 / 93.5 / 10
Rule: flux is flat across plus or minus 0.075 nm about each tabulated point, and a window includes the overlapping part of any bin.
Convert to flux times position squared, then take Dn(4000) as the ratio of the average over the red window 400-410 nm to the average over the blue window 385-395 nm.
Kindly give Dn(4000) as 1.38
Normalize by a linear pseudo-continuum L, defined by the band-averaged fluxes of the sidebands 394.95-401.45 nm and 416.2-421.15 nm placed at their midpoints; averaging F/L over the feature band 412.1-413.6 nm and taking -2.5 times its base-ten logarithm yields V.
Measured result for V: 0.04 mag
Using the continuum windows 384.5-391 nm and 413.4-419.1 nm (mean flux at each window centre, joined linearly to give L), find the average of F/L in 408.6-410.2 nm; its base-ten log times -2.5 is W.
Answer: 0.10 mag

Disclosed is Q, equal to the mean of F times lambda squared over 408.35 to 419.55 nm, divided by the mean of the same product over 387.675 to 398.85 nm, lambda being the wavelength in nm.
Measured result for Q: 1.42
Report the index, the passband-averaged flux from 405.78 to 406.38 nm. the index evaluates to 97.6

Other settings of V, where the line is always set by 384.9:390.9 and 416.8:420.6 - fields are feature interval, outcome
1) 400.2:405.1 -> -0.19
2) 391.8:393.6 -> 0.11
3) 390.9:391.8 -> -0.20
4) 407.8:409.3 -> -0.10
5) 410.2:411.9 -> 0.07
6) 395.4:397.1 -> 0.28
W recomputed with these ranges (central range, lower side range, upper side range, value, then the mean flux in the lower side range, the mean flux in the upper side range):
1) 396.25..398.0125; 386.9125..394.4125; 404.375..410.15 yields 0.42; 81.2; 99.3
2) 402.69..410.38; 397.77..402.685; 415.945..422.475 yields 0.07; 107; 109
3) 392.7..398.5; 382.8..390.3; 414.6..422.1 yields 0.10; 74.9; 109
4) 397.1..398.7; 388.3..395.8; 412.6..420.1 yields 0.06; 83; 106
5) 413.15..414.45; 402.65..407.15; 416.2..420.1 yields 0.08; 105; 110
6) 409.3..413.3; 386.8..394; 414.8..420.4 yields 0.10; 80.8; 109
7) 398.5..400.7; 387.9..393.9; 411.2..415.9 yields -0.20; 79.6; 104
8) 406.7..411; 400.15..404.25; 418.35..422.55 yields 0.16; 111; 108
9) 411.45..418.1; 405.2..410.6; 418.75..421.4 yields -0.03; 95.7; 108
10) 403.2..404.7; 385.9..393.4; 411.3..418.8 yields -0.17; 81.2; 107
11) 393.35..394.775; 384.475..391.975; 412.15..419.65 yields 0.12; 82.7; 107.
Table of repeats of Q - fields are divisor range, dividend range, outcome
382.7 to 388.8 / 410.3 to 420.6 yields 1.62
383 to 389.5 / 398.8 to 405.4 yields 1.59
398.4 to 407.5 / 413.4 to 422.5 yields 1.09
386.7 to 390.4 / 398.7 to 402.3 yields 1.48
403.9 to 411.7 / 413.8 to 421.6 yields 1.15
